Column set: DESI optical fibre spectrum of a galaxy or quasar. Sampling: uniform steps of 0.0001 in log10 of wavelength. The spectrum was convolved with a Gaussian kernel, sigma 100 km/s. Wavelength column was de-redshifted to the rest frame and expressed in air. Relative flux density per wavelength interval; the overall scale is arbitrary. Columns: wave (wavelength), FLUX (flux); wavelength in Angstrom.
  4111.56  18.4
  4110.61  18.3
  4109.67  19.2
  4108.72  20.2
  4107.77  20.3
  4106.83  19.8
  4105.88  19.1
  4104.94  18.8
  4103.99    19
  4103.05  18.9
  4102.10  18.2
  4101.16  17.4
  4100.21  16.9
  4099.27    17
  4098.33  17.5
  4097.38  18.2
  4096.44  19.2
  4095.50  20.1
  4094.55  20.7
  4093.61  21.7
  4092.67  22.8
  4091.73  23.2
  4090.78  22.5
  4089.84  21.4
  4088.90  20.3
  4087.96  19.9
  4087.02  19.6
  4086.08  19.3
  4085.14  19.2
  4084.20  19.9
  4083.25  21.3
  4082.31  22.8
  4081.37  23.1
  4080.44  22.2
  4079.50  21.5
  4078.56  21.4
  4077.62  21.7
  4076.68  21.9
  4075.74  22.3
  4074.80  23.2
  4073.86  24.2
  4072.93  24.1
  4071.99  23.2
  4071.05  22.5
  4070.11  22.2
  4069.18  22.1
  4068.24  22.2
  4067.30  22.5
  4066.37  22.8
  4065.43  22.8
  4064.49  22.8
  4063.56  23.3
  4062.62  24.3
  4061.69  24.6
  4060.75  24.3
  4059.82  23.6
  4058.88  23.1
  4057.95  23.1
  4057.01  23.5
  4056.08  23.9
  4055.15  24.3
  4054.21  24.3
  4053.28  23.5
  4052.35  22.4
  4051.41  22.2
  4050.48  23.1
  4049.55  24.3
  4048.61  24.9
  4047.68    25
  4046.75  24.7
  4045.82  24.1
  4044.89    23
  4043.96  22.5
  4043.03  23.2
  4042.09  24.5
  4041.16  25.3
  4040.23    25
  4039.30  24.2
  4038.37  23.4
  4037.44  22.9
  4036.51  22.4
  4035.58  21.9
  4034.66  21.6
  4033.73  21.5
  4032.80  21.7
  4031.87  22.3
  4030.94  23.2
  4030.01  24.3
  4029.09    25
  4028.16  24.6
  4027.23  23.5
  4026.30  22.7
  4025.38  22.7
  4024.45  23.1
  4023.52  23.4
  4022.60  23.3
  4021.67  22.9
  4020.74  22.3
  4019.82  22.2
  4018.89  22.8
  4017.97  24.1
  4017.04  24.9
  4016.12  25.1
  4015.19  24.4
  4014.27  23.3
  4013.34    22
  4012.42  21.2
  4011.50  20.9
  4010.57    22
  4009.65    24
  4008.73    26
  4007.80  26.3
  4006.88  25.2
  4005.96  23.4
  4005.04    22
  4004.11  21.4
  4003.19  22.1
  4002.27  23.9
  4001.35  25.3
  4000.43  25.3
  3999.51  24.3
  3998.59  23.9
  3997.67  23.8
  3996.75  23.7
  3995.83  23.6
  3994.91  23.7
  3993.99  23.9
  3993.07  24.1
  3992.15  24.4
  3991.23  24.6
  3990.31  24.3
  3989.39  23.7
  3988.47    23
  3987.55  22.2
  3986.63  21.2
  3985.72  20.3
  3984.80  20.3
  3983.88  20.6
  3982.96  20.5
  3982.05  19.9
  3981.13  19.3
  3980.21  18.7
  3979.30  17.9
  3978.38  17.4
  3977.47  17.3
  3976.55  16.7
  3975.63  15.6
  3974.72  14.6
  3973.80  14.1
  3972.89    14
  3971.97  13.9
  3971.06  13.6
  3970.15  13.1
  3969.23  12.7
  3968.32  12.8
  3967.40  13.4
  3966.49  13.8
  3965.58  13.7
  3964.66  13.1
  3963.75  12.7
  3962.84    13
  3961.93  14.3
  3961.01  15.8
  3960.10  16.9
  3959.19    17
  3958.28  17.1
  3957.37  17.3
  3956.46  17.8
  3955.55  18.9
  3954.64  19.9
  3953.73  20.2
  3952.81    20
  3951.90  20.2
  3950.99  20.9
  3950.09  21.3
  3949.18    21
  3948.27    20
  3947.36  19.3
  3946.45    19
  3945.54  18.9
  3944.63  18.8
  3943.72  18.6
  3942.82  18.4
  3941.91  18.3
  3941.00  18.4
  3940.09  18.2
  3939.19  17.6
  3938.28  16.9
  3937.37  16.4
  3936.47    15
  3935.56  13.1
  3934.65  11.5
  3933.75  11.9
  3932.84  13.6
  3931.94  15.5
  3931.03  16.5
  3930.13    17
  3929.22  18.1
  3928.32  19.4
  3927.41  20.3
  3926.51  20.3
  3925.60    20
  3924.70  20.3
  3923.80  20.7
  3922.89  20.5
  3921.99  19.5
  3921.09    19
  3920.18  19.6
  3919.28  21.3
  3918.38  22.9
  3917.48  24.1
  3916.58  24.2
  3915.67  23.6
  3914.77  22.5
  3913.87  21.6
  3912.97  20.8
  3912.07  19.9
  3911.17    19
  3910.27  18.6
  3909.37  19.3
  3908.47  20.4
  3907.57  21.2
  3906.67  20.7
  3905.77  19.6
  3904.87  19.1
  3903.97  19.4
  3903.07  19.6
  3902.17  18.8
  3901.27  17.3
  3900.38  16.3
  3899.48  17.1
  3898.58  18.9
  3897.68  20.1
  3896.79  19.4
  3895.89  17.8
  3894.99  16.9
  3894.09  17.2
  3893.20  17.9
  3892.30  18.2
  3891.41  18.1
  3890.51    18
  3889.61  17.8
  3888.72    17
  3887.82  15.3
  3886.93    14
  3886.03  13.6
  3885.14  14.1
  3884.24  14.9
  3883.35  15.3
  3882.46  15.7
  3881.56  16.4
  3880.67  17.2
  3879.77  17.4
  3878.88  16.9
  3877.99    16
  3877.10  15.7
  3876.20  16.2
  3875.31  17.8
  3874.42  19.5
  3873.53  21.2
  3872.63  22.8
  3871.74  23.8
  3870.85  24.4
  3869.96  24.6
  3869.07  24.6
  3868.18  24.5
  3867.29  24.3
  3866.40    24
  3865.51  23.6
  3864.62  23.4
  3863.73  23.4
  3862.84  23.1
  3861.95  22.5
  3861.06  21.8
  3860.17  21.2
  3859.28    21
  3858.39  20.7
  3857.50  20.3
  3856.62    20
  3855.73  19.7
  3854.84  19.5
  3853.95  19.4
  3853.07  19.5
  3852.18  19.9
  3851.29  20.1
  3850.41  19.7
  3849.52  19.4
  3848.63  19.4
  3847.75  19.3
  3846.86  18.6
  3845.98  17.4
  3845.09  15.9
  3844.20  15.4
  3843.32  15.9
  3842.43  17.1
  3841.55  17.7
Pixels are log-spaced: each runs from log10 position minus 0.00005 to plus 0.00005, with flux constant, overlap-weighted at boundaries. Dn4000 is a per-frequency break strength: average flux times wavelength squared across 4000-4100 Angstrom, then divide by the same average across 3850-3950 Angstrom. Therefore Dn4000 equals 1.28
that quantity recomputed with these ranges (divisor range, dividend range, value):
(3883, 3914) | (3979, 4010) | 1.33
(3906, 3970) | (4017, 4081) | 1.35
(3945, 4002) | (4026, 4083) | 1.27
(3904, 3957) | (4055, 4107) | 1.21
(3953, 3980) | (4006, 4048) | 1.55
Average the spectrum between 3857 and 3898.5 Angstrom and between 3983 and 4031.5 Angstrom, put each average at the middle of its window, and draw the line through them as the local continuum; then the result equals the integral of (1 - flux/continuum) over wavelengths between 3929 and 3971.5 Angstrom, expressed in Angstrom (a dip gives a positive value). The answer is 9.7 Angstrom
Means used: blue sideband 19.3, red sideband 23.3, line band 16.6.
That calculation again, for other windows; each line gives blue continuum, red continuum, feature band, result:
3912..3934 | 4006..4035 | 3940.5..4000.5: 7.7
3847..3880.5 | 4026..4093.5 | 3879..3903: 4.6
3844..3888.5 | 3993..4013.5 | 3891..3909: 1.6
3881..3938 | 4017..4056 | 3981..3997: -0.7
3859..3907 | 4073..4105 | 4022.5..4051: -4.6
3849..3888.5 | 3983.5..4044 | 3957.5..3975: 6.2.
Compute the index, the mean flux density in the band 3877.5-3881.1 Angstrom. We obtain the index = 16.9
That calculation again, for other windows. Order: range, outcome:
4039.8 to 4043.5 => 24.4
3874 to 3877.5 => 17.3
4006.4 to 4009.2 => 25.8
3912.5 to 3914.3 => 21.2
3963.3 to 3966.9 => 13.3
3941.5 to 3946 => 18.6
